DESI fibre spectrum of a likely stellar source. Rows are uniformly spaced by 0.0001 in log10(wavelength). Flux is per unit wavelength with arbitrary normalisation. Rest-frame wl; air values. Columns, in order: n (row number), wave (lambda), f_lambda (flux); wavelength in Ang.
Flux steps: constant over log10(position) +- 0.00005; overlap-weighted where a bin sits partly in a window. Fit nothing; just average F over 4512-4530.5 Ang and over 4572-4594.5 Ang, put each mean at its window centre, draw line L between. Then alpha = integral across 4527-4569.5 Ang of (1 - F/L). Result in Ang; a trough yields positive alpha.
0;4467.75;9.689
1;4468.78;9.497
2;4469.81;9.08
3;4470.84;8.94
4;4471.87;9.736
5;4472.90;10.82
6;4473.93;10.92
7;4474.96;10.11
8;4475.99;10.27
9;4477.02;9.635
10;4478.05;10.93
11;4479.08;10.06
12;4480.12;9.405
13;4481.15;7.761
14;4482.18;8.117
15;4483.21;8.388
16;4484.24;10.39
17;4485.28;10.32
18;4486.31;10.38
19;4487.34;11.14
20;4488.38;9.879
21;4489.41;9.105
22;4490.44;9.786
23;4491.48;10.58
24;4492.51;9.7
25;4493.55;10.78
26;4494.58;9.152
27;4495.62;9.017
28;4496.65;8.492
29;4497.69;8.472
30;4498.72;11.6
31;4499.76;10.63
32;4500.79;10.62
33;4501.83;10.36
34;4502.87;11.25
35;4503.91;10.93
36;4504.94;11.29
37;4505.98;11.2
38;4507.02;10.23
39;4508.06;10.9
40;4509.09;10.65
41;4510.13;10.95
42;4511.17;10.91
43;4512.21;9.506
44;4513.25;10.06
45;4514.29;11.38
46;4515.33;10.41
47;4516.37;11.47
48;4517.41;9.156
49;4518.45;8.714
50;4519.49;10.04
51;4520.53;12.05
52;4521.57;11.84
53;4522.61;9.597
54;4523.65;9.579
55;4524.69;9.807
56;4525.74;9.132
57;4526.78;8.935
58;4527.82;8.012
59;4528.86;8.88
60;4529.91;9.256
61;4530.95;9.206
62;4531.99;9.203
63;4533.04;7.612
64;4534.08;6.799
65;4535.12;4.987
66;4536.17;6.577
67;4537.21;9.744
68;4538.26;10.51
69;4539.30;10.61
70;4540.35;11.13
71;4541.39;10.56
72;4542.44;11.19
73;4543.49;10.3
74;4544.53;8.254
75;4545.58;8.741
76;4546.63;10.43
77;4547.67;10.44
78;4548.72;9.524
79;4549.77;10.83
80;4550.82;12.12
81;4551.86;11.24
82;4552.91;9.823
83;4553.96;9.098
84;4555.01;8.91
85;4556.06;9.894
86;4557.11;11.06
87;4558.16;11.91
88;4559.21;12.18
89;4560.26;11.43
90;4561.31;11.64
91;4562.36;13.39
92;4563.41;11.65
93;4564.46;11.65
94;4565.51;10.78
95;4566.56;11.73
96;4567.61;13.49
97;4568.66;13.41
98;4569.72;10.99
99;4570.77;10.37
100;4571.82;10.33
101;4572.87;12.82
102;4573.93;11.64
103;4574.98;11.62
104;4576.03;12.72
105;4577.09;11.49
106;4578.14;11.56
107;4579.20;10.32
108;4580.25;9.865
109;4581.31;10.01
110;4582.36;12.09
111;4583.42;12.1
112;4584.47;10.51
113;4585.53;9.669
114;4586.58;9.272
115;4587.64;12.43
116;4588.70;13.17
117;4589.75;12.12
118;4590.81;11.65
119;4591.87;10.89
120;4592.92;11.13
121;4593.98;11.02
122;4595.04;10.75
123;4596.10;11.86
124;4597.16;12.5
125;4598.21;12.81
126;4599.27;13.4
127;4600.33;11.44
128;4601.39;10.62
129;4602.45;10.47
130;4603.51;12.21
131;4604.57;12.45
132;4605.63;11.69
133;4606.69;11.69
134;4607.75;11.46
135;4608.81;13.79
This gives 1.34 Ang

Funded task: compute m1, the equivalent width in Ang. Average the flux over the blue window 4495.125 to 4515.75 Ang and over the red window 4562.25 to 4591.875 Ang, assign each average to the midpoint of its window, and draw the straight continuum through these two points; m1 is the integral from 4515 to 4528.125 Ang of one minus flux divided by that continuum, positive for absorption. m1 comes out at 0.92 Ang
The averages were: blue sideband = 10.4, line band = 9.93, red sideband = 11.5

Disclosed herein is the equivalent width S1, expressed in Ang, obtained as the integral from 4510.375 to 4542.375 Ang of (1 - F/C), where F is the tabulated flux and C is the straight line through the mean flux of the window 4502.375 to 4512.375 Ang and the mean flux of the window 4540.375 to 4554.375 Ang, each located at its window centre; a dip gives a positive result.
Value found 3.02 Ang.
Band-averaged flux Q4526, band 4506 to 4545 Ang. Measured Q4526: 9.7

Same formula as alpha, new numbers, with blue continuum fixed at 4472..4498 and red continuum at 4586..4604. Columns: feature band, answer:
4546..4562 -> 0.3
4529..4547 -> 2.6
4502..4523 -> -0.8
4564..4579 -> -0.7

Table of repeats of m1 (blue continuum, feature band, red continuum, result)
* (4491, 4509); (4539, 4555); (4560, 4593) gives 1.17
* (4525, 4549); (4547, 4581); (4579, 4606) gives -3.31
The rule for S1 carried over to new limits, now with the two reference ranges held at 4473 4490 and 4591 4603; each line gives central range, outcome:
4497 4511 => -0.7 Ang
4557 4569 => -1.1 Ang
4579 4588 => 0.5 Ang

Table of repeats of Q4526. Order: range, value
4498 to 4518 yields 10.7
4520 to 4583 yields 10.4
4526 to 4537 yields 8.03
